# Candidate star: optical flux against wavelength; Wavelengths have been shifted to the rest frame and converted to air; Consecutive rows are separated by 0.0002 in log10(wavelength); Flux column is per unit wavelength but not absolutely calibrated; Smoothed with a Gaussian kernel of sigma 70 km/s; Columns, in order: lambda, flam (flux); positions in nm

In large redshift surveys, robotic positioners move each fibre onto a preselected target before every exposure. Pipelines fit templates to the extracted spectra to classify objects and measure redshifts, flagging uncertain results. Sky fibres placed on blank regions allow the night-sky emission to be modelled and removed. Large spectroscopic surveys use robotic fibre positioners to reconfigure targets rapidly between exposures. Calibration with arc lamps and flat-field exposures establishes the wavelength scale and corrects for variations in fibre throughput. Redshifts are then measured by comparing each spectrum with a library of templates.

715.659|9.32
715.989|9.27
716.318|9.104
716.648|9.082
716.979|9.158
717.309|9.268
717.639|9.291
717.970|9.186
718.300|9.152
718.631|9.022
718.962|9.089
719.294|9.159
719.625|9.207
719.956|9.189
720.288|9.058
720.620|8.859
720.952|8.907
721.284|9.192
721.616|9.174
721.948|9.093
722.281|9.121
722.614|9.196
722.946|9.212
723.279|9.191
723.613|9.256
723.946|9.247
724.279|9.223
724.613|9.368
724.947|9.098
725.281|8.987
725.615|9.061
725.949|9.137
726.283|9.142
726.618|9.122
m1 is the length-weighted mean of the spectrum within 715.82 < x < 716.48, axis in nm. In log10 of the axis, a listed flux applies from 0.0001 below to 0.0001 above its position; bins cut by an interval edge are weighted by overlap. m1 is 9.19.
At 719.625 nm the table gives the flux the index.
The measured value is 9.207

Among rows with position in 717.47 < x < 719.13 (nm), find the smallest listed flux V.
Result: 9.022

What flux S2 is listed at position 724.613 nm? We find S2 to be 9.368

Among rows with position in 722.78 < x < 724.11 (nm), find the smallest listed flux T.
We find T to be 9.191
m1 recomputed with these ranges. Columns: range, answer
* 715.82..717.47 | 9.18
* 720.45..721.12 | 8.88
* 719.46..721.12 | 9.04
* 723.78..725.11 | 9.23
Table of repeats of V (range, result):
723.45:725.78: 8.987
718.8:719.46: 9.089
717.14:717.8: 9.268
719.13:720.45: 9.058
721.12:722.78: 9.093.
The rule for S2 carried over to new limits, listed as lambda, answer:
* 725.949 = 9.137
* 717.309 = 9.268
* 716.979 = 9.158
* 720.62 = 8.859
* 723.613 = 9.256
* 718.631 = 9.022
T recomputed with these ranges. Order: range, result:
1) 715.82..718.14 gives 9.082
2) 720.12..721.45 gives 8.859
